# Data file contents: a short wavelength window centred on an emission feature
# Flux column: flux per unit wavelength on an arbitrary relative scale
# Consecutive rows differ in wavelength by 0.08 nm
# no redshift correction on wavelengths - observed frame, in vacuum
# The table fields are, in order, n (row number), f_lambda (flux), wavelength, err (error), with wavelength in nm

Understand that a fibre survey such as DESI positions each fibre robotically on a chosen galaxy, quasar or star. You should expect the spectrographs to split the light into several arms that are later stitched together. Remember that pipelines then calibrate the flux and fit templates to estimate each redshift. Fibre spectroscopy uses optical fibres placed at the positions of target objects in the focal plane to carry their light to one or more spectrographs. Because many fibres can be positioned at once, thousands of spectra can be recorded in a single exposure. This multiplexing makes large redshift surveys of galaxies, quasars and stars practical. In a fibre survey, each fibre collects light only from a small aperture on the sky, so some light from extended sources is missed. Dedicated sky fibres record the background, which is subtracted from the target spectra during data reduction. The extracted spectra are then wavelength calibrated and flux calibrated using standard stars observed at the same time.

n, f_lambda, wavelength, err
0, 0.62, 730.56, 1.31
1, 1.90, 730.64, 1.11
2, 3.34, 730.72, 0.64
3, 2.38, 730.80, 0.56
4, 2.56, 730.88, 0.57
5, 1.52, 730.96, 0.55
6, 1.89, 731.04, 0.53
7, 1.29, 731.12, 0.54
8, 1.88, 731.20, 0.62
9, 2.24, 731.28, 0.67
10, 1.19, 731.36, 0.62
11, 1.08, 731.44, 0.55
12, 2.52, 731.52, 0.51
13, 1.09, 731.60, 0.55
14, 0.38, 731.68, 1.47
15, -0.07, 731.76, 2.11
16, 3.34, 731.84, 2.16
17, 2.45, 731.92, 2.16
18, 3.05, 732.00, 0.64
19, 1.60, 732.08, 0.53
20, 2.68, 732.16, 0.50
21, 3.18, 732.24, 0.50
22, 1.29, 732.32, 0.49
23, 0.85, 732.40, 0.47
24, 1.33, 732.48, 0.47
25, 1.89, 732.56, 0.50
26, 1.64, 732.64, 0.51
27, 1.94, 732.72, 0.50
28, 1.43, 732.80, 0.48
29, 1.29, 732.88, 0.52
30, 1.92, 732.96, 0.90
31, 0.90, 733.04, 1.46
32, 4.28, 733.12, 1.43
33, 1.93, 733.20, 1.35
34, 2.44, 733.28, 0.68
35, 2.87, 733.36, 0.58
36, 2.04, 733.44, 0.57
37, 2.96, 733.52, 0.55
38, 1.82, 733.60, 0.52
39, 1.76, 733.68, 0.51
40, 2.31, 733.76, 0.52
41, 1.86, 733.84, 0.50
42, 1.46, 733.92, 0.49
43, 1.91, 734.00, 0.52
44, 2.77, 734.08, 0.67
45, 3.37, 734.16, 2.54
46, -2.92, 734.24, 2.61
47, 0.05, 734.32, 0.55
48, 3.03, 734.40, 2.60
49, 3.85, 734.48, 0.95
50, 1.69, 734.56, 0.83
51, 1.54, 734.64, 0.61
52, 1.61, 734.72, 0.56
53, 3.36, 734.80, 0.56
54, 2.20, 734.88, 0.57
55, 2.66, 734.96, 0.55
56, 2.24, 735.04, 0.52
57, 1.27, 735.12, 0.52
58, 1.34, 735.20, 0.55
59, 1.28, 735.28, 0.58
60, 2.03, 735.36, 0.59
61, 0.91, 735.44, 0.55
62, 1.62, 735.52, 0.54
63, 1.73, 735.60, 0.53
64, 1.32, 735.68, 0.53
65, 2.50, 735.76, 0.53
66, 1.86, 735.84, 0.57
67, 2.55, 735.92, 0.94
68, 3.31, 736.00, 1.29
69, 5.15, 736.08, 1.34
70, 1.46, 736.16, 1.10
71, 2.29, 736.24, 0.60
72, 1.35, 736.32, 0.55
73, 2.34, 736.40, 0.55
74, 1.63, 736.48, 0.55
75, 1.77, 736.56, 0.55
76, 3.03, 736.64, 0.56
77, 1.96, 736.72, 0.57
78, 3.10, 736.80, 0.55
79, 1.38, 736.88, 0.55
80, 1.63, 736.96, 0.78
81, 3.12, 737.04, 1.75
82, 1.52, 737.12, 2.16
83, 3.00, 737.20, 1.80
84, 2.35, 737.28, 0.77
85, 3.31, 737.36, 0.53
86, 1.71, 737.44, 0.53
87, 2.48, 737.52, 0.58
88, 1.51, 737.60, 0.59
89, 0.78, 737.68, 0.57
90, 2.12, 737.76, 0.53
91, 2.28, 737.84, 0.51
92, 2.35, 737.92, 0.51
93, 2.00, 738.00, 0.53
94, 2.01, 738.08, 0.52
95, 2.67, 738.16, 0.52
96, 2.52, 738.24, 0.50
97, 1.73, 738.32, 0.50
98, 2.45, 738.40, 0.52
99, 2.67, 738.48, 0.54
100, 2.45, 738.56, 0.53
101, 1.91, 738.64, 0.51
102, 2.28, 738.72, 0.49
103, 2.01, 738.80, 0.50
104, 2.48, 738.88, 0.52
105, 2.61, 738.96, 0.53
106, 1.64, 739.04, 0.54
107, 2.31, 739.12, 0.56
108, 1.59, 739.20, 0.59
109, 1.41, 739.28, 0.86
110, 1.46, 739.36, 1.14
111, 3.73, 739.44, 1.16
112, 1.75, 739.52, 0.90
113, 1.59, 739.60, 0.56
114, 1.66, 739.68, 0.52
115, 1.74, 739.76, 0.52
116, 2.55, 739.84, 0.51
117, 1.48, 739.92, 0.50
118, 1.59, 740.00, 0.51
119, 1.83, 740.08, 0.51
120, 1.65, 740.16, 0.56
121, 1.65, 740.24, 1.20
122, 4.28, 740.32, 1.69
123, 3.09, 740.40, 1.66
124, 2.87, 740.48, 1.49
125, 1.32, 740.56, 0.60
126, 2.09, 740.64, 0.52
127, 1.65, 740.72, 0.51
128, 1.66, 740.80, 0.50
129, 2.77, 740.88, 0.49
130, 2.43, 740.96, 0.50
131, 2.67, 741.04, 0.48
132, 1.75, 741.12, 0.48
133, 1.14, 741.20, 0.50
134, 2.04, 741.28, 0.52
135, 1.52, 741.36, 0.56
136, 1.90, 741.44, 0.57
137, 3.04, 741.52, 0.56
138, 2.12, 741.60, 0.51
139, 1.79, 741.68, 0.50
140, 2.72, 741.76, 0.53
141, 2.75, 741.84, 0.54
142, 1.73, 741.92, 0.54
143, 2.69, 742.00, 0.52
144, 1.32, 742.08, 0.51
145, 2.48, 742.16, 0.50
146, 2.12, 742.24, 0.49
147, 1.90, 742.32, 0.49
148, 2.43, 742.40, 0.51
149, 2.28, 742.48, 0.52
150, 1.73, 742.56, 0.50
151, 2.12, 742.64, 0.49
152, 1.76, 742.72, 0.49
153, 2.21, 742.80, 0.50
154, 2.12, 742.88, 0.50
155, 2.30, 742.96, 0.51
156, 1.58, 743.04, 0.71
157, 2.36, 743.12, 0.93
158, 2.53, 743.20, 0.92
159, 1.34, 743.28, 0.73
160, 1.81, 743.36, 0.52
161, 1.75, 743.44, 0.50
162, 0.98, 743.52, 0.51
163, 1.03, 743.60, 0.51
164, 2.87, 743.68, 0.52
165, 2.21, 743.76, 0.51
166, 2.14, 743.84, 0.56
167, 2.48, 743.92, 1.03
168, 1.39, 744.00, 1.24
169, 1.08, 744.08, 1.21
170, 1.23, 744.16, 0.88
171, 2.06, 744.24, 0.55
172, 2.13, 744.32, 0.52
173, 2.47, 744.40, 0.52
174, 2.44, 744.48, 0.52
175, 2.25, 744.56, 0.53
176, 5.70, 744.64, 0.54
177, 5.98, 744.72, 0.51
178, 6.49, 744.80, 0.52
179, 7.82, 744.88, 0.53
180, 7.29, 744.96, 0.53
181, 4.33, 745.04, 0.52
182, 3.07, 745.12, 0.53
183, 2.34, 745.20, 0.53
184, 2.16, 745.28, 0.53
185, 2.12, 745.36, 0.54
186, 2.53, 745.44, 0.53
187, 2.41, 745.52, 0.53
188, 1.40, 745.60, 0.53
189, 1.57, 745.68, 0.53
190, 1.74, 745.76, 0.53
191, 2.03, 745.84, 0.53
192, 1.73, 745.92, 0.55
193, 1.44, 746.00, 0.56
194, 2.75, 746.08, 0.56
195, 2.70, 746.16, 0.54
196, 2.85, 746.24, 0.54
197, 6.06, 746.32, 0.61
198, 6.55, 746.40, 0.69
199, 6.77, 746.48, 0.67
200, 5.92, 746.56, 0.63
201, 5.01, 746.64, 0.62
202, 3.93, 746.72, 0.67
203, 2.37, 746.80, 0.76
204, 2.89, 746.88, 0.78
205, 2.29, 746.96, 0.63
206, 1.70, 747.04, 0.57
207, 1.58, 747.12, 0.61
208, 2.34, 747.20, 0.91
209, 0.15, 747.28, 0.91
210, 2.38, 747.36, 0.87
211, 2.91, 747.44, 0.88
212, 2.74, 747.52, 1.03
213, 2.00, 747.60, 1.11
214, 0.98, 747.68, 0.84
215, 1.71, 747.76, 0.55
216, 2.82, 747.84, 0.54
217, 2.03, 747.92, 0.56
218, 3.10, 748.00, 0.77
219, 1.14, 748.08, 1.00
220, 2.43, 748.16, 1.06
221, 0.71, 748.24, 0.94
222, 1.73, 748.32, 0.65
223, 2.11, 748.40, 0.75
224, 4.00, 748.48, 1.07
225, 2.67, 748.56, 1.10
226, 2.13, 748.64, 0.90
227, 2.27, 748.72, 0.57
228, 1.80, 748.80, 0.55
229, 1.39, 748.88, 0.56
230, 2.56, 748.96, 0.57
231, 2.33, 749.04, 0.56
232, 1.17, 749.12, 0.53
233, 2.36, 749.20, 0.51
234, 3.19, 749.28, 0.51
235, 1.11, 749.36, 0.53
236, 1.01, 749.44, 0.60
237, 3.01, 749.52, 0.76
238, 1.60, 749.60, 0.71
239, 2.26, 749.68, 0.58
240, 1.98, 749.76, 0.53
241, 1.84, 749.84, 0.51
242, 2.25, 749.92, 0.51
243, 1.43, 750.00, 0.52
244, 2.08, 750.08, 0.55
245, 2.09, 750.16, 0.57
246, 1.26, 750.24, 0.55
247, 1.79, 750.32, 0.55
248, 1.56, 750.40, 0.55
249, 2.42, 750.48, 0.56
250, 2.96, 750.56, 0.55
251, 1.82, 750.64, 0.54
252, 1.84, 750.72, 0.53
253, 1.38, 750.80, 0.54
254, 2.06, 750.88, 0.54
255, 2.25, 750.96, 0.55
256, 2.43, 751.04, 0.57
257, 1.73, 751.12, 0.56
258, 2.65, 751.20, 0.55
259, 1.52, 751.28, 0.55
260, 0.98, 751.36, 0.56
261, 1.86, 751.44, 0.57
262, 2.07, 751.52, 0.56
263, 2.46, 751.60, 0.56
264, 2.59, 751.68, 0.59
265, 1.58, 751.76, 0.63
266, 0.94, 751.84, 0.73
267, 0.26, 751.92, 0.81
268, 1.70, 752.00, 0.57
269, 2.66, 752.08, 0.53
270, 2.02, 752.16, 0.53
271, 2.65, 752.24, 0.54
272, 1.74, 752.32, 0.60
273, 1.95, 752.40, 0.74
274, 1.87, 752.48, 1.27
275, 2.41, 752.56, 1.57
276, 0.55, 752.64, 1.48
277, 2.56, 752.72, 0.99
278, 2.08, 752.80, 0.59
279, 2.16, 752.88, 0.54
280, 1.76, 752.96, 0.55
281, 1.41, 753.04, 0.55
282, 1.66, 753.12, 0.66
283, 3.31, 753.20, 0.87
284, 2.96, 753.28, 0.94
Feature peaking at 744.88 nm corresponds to [S II] 6716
